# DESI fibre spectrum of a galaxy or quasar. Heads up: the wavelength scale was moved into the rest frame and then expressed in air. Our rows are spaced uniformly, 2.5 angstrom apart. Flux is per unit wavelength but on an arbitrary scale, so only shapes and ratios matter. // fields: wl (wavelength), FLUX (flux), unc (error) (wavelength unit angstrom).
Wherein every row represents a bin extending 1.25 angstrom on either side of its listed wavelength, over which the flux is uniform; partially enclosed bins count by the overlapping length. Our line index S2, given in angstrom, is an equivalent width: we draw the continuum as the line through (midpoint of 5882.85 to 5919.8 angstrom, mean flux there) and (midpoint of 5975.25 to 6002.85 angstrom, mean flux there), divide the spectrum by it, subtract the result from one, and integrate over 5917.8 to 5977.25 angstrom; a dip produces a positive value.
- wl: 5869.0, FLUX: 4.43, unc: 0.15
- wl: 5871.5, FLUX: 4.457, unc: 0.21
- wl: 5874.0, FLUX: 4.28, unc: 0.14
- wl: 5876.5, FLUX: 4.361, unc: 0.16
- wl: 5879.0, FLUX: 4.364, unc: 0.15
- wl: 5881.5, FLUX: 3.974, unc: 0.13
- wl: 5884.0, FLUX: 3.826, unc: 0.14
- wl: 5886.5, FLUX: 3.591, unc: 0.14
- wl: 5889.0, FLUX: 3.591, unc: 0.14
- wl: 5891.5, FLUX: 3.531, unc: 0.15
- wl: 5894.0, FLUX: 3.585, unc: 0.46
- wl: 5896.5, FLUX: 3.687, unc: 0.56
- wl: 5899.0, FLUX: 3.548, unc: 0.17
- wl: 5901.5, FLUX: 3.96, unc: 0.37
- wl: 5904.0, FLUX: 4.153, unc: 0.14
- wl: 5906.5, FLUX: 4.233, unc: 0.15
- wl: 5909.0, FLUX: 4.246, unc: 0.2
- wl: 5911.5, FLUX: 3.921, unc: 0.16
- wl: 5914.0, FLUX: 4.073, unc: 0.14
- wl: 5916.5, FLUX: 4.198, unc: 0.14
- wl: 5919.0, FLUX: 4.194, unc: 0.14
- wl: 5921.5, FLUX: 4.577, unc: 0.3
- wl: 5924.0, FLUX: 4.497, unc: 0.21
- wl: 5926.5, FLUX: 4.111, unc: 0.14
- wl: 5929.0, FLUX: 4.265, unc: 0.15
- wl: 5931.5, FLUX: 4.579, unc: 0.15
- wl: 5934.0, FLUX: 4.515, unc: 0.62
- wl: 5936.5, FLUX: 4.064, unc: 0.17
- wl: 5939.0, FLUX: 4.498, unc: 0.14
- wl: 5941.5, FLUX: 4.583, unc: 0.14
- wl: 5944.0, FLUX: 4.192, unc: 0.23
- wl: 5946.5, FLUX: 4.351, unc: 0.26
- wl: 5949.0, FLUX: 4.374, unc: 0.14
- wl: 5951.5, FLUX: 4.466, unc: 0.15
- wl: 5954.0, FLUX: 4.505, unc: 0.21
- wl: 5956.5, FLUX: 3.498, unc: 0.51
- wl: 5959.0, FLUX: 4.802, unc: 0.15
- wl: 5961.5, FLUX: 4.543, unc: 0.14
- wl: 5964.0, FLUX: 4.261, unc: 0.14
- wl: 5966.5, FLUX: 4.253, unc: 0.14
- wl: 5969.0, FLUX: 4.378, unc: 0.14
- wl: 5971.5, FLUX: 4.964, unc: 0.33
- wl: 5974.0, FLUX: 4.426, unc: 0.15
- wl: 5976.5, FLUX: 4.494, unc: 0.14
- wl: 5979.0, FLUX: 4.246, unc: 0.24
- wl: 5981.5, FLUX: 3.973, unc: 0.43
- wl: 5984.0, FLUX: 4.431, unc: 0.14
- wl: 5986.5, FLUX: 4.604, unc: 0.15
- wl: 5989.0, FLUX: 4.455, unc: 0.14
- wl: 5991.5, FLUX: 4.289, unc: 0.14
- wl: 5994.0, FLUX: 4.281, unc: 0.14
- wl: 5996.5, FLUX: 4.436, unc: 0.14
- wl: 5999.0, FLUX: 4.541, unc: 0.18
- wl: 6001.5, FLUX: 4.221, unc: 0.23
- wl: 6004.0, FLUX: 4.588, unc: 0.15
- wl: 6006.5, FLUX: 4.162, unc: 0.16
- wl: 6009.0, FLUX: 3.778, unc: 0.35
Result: -3.7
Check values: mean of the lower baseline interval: 3.89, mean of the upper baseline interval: 4.36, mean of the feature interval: 4.39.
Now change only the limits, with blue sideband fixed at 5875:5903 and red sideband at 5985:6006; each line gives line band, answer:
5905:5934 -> -2.0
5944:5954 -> -0.5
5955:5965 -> -0.1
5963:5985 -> -0.4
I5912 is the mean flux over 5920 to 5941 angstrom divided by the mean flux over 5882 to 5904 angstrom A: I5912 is 1.19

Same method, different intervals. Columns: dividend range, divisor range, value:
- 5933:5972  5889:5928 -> 1.09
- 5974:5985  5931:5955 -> 0.98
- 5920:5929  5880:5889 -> 1.16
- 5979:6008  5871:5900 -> 1.12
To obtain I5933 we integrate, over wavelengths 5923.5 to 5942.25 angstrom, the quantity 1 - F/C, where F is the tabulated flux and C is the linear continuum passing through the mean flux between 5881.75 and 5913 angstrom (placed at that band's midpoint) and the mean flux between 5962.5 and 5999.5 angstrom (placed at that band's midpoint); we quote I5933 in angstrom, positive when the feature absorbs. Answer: -1.4 angstrom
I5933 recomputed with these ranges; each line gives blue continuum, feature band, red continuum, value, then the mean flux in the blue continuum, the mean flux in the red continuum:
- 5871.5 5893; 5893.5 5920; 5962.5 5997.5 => 0.5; 3.97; 4.39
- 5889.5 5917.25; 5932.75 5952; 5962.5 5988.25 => -0.9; 3.91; 4.41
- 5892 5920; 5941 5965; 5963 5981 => -0.4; 3.97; 4.41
